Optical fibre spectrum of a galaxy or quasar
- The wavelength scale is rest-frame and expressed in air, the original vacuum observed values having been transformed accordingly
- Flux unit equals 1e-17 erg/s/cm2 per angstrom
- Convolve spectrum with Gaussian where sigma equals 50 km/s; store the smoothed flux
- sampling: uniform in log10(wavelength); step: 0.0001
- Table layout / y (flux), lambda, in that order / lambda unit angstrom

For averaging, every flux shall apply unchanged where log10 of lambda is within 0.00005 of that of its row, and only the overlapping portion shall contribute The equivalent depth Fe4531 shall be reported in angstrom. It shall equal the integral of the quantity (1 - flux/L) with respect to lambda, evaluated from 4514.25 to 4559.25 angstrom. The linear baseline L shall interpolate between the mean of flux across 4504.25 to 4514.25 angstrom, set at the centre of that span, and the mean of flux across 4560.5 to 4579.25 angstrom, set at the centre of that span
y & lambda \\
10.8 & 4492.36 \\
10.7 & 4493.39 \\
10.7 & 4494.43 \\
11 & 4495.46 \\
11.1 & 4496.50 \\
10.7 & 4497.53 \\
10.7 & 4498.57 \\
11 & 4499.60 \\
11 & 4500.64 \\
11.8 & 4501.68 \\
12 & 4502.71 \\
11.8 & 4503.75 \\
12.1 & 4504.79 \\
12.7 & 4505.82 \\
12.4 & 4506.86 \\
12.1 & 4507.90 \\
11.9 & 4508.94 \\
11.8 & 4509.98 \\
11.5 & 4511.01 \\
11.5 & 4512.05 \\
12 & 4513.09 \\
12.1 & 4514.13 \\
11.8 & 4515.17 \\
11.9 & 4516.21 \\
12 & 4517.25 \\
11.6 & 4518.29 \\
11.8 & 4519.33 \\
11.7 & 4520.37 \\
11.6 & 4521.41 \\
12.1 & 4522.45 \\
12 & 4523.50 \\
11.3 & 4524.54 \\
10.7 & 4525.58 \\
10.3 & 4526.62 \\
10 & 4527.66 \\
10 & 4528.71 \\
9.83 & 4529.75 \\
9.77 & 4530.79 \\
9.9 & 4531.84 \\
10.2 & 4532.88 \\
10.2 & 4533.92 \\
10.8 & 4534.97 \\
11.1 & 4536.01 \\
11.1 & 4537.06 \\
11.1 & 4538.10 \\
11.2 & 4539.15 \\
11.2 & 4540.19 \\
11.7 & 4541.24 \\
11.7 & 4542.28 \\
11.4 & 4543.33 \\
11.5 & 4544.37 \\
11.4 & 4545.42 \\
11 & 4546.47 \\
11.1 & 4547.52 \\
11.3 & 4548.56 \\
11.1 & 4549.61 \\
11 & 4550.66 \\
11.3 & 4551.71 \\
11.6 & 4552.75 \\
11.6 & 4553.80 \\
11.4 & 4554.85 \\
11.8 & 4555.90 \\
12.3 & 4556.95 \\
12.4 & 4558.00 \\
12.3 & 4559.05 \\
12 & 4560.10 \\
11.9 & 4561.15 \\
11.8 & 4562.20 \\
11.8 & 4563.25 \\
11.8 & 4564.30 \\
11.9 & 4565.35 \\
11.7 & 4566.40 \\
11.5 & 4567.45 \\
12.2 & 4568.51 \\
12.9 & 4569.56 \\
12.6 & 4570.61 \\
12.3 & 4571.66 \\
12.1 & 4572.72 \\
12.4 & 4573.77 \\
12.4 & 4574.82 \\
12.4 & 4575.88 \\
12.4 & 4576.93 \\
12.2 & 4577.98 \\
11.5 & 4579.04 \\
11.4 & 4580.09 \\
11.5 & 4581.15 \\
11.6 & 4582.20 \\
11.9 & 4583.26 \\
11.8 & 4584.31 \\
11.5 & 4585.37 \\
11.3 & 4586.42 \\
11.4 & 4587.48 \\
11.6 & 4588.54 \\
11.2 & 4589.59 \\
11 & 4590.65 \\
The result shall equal 3.1 angstrom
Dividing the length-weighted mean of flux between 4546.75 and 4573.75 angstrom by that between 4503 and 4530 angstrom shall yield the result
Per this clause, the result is 1.02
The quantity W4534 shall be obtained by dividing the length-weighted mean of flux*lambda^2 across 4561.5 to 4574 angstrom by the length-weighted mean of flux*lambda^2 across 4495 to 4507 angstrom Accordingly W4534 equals 1.1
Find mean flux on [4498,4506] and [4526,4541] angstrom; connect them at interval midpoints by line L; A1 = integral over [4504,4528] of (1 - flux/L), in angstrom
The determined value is -1.3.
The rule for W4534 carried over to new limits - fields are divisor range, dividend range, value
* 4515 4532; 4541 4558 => 1.05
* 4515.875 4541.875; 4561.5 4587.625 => 1.11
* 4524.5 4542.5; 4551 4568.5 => 1.12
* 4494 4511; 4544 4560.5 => 1.02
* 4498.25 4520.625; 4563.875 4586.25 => 1.05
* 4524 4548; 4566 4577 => 1.15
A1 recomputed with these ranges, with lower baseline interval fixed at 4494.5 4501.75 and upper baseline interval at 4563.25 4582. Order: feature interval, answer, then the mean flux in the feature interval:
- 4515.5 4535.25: 0.74 angstrom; 10.9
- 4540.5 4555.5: 0.43 angstrom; 11.4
